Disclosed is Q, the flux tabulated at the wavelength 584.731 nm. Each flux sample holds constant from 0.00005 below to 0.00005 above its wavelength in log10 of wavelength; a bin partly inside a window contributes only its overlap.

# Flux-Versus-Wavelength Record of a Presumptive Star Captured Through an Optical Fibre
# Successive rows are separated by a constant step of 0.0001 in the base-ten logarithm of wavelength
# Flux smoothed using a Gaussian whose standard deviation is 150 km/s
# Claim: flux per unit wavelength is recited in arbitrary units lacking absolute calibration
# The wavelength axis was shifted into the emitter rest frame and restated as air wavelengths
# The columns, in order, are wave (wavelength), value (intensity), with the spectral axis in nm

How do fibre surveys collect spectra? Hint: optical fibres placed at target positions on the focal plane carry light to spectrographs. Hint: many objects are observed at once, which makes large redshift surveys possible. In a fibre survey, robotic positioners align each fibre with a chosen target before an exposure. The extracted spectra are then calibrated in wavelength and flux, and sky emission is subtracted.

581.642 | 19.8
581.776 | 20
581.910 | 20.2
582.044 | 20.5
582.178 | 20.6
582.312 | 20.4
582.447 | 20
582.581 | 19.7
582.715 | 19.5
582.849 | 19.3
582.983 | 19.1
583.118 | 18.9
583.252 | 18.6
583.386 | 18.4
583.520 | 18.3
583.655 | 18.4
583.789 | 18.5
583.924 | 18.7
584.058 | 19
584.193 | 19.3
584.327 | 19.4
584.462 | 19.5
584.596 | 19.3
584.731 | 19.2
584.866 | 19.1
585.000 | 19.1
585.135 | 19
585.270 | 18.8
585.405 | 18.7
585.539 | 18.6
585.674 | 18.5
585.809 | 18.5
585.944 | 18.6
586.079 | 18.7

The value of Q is 19.2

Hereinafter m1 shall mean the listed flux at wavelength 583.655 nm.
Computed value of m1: 18.4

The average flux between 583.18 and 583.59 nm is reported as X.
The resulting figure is 18.5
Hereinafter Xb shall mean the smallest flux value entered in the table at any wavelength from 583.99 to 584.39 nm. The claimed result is 19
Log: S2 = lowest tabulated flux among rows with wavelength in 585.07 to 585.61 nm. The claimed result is 18.6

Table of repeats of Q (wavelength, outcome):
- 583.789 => 18.5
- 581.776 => 20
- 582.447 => 20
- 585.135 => 19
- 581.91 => 20.2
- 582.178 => 20.6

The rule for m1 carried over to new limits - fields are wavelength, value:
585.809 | 18.5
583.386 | 18.4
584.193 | 19.3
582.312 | 20.4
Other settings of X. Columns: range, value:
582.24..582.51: 20.1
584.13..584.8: 19.3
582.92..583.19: 19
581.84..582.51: 20.3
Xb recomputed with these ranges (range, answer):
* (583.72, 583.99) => 18.5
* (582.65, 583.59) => 18.3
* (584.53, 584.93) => 19.1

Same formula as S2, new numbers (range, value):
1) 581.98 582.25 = 20.5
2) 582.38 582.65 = 19.7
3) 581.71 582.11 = 20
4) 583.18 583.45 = 18.4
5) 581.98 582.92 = 19.3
